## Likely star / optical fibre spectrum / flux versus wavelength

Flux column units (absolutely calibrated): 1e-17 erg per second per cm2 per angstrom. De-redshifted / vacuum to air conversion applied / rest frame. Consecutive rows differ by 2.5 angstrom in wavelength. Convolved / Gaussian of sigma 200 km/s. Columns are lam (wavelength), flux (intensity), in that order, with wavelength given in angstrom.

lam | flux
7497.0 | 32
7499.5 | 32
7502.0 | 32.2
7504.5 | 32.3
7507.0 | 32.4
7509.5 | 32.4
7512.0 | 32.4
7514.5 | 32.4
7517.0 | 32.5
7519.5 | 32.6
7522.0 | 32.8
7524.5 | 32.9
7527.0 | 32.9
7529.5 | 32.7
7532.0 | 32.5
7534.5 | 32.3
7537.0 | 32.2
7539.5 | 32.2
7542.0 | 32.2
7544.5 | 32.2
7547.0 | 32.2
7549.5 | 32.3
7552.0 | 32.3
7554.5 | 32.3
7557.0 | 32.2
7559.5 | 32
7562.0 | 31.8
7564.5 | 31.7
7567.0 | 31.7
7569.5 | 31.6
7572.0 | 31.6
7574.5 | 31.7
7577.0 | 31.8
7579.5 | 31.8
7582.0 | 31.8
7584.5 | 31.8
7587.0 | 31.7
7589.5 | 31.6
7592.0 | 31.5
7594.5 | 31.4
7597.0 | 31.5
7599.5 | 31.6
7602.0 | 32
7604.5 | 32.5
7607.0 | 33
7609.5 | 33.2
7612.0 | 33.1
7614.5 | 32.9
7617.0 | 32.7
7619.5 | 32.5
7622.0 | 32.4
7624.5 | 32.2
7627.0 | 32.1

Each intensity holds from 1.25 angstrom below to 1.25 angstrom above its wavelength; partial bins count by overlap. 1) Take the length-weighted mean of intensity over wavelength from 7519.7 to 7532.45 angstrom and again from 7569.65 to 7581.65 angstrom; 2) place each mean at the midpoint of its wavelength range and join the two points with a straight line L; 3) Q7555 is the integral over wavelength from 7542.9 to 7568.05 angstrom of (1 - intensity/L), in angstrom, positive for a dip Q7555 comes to 0.1 angstrom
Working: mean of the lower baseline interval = 32.8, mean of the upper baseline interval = 31.7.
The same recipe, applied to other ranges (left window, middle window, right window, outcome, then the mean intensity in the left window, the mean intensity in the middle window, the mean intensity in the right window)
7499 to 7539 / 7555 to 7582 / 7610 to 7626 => 0.6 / 32.5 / 31.8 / 32.7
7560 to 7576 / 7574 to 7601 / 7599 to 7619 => 0.4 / 31.7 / 31.7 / 32.7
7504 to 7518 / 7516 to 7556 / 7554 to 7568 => -0.3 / 32.4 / 32.4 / 31.9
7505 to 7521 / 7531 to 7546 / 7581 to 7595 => 0.0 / 32.4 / 32.3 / 31.6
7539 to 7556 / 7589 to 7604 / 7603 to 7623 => 0.5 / 32.2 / 31.6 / 32.8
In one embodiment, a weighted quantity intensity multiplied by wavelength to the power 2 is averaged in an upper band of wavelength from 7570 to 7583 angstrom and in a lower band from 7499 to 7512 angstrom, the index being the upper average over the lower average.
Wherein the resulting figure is 1.00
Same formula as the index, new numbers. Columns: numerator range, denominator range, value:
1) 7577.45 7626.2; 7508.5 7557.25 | 1.01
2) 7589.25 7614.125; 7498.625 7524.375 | 1.02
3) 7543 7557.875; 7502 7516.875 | 1.01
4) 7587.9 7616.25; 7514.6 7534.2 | 1.01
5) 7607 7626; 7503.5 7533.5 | 1.03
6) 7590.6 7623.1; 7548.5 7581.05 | 1.02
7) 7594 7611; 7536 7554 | 1.01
